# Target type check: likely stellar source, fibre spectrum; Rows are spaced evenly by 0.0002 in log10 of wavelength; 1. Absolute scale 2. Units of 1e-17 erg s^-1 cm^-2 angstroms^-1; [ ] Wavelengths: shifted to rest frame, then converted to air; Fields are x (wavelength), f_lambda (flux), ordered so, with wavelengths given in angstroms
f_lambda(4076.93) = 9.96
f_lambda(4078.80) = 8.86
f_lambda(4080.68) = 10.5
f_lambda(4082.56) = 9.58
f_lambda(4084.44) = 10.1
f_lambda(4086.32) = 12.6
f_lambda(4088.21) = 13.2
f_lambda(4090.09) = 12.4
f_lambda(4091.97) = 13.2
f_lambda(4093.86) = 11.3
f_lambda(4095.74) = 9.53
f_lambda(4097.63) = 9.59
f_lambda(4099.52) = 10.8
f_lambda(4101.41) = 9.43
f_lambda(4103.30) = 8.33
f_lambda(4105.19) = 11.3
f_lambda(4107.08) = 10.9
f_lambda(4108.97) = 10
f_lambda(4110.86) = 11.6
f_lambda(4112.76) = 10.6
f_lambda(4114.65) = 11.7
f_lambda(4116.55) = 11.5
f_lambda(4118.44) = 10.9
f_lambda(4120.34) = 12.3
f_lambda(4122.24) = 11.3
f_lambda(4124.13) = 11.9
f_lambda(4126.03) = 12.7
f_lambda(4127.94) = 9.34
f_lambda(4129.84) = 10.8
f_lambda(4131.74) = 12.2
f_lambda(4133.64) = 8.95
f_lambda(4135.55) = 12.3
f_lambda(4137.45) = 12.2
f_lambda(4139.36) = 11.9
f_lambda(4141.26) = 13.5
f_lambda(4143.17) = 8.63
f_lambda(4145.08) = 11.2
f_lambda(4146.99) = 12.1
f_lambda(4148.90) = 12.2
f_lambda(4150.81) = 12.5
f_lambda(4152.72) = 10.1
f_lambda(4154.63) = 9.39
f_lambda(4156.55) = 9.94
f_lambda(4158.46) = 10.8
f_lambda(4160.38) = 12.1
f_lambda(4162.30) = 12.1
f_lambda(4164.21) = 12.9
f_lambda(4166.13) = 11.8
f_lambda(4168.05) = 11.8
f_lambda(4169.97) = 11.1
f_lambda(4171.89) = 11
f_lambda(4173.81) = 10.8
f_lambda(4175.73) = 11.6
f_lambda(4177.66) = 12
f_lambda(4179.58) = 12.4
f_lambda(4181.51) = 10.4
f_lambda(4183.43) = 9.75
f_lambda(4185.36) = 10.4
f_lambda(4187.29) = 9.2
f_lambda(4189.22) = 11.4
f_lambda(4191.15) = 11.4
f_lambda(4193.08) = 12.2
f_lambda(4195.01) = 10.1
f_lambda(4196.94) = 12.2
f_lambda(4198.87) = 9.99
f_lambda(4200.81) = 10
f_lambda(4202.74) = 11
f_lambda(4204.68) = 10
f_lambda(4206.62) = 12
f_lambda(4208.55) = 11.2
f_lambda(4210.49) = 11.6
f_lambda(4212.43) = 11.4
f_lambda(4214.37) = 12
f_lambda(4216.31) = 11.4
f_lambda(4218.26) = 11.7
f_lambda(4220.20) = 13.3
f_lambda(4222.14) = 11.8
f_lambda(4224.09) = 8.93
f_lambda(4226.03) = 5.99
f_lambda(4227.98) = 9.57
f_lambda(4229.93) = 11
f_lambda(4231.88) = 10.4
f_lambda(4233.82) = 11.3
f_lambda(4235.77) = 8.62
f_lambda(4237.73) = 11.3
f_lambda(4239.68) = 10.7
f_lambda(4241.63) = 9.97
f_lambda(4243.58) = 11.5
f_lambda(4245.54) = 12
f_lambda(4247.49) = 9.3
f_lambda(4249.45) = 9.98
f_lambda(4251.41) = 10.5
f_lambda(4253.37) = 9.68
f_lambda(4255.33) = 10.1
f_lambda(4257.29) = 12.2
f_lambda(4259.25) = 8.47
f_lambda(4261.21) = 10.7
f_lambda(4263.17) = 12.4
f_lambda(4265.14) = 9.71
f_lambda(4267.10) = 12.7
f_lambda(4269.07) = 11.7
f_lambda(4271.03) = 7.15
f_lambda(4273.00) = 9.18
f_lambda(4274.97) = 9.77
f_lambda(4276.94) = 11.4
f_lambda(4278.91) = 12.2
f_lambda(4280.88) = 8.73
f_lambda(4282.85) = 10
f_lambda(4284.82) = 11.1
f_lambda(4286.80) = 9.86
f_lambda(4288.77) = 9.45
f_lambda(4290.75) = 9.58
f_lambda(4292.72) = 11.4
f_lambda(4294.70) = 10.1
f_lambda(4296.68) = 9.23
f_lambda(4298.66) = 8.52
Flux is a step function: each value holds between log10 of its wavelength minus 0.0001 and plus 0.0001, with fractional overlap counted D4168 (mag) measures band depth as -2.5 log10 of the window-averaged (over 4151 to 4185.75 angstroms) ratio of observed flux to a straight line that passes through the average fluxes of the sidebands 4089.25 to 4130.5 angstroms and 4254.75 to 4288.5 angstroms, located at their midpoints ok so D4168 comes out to -0.04 mag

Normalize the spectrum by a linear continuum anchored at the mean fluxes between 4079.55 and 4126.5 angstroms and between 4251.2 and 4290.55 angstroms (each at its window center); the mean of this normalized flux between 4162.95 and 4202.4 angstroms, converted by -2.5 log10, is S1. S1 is -0.04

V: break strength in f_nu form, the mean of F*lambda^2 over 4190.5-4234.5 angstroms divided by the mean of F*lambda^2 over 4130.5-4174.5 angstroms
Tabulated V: 1.0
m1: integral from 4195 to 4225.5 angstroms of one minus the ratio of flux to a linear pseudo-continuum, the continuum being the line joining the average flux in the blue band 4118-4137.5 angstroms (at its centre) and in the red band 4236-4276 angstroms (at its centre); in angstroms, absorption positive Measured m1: -1.1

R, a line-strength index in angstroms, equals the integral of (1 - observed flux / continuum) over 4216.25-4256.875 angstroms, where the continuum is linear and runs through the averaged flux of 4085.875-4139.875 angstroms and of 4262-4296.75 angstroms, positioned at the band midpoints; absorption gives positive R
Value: 0.49 angstroms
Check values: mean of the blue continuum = 11.2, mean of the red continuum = 10.3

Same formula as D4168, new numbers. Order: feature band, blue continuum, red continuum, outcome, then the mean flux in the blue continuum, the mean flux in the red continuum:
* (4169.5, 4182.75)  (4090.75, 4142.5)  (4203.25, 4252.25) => -0.04 mag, 11.1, 10.7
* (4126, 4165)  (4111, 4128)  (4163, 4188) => 0.01 mag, 11.5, 11.2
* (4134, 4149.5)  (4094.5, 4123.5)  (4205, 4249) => -0.09 mag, 10.7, 10.8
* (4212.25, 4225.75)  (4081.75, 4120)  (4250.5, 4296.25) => -0.07 mag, 11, 10.3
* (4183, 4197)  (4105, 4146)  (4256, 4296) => 0.01 mag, 11.3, 10.4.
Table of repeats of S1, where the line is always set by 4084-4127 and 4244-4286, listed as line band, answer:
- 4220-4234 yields 0.06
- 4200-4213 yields -0.03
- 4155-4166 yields -0.05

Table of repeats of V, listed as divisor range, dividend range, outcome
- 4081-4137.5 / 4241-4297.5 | 1.01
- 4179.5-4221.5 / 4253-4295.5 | 0.96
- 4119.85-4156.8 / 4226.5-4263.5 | 0.97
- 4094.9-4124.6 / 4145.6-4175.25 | 1.09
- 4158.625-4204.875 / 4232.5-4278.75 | 0.97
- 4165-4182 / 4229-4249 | 0.95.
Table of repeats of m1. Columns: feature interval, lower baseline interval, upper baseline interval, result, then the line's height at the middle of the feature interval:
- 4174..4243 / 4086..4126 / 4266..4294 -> -1.0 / 10.7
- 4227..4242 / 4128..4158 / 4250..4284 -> 0.3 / 10.6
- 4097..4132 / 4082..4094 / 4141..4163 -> 2.0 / 11.6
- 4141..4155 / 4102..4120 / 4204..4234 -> -0.5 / 10.8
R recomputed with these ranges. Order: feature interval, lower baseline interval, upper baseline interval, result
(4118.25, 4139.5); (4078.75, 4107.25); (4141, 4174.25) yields -0.6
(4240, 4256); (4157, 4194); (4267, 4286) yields 0.3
